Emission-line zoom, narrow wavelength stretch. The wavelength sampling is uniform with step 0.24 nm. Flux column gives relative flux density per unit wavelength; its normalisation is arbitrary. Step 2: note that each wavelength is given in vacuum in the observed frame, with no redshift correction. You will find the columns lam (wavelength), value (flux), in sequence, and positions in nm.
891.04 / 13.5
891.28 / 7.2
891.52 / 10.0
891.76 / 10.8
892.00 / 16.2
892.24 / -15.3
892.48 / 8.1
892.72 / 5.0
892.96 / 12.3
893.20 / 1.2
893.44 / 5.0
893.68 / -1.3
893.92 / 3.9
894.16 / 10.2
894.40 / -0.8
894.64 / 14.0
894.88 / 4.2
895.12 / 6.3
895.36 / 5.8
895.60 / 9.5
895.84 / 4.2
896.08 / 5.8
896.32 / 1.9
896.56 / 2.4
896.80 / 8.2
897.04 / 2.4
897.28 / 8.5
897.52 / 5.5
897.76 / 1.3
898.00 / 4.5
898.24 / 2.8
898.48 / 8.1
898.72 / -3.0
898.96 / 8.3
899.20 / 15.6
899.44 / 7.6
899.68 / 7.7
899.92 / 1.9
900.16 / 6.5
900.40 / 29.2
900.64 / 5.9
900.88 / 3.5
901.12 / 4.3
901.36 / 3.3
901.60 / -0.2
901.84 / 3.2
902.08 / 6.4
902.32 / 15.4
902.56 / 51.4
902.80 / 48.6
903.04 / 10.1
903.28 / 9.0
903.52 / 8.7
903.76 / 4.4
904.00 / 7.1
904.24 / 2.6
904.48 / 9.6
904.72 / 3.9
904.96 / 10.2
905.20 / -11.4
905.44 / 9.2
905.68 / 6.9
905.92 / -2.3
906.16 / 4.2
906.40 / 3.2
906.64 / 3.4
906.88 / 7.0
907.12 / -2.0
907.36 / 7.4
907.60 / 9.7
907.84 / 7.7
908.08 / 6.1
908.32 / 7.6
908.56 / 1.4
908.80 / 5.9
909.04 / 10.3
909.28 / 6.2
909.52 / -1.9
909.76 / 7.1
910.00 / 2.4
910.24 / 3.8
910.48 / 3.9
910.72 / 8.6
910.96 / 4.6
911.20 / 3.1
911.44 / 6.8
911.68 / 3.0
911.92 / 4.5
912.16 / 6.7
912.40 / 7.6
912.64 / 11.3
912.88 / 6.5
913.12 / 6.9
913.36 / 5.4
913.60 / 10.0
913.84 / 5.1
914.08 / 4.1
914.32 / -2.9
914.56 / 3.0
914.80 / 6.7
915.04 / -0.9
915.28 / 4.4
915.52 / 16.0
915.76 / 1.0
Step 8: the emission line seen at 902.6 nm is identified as H-beta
